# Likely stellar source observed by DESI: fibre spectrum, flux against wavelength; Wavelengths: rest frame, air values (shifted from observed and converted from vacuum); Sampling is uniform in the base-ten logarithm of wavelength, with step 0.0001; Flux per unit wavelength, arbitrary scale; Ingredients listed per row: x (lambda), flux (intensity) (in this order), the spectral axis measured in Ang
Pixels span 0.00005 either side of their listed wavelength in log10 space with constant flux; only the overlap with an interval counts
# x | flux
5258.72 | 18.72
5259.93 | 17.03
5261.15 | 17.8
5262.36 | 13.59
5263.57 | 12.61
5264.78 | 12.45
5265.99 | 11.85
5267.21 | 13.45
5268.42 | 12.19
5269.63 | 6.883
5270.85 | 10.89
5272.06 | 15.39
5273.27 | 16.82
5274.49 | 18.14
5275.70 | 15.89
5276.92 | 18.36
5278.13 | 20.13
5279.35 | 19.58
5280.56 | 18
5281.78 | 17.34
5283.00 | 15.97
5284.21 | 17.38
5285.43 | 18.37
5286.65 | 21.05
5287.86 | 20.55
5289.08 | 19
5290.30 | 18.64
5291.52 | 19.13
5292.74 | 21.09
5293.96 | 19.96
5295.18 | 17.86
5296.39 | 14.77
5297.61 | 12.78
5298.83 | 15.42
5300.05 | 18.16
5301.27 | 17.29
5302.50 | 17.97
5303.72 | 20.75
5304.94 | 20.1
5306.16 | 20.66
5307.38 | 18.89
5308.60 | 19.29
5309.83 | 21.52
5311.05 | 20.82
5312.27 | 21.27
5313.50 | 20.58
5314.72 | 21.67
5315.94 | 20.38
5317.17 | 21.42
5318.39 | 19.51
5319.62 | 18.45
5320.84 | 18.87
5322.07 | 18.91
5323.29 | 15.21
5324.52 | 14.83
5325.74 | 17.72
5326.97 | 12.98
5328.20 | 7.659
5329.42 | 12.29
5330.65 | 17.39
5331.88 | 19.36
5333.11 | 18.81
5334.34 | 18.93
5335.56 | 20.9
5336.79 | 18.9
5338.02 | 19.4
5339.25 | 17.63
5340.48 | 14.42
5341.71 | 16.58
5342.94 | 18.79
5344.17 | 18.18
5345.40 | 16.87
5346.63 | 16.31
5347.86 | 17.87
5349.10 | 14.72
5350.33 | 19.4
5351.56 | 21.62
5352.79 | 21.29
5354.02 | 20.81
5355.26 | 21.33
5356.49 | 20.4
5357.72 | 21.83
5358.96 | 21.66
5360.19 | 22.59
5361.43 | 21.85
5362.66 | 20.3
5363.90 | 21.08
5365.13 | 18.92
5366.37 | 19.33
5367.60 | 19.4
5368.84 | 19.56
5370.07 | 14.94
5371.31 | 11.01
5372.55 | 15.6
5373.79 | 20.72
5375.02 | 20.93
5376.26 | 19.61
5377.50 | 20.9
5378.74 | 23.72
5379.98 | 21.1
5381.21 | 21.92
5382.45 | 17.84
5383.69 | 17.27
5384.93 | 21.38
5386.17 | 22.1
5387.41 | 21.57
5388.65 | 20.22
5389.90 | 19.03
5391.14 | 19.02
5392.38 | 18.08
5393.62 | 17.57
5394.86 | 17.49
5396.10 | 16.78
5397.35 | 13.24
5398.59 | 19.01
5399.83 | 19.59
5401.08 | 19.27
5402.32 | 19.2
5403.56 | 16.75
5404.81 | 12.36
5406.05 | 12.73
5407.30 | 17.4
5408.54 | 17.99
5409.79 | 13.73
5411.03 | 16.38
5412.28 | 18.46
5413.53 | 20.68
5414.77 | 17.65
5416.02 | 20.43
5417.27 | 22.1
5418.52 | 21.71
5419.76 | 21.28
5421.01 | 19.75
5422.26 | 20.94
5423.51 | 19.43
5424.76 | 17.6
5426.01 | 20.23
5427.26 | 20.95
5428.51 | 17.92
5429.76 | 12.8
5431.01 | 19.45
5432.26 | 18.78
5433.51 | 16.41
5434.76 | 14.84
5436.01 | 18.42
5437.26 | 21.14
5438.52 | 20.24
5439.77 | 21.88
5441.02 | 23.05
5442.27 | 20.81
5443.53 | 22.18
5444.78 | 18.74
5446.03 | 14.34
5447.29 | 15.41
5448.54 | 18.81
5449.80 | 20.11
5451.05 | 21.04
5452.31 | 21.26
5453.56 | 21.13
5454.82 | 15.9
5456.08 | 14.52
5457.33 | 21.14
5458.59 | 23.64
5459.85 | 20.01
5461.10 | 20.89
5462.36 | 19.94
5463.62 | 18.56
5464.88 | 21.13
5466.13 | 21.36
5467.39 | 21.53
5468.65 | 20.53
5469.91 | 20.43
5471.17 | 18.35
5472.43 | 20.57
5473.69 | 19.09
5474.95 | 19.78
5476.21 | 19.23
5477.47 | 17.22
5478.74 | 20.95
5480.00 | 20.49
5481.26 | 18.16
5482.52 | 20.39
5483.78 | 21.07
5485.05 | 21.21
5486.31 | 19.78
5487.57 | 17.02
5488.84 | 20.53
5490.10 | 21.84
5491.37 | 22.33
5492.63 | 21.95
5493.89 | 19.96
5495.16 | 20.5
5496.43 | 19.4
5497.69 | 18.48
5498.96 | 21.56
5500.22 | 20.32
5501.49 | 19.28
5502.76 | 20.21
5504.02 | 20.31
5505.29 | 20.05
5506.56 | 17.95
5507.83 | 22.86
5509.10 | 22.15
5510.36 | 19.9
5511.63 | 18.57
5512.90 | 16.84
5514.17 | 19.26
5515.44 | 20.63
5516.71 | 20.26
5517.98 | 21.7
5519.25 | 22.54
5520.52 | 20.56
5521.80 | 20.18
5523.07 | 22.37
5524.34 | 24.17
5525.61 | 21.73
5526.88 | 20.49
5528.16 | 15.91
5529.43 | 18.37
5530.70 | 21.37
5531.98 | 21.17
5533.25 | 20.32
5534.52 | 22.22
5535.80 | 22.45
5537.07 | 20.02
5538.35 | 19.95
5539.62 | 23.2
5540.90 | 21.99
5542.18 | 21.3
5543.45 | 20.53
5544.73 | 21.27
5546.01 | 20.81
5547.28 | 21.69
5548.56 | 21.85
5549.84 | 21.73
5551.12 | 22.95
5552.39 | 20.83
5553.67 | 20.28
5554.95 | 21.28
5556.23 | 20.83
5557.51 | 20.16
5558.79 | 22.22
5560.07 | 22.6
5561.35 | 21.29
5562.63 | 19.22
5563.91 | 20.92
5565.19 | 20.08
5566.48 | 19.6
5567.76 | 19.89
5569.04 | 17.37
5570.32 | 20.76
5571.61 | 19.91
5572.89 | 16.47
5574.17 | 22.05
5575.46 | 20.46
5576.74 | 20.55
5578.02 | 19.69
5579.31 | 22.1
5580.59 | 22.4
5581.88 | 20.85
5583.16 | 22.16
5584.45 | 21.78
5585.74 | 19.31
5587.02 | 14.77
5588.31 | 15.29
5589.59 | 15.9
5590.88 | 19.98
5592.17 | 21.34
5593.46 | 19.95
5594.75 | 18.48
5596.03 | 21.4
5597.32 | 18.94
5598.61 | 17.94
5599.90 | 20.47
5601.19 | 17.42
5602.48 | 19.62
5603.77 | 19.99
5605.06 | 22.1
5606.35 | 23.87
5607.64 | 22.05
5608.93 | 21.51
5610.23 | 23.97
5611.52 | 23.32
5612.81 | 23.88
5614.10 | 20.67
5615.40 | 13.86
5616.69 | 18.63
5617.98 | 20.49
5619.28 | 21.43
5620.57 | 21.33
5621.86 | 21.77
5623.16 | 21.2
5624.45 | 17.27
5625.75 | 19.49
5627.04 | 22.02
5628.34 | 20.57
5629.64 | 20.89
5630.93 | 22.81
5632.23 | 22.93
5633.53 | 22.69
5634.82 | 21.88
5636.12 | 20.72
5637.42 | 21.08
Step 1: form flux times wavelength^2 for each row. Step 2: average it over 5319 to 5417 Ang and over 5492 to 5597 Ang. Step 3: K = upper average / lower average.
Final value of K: 1.19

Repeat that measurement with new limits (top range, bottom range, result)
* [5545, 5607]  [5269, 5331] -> 1.26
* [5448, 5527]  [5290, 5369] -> 1.15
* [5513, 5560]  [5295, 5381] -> 1.21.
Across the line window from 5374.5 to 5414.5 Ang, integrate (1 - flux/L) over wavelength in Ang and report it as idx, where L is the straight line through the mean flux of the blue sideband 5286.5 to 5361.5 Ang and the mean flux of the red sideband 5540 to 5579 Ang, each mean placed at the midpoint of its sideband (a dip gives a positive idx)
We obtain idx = 1.4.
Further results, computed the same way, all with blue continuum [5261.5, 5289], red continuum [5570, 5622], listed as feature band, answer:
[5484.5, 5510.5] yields -2.1 Ang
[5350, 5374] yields -3.7 Ang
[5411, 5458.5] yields -3.2 Ang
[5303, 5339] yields -4.5 Ang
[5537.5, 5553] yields -1.6 Ang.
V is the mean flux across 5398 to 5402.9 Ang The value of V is 19.3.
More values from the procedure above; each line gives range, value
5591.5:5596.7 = 20.3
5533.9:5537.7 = 21.6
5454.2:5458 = 17.3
